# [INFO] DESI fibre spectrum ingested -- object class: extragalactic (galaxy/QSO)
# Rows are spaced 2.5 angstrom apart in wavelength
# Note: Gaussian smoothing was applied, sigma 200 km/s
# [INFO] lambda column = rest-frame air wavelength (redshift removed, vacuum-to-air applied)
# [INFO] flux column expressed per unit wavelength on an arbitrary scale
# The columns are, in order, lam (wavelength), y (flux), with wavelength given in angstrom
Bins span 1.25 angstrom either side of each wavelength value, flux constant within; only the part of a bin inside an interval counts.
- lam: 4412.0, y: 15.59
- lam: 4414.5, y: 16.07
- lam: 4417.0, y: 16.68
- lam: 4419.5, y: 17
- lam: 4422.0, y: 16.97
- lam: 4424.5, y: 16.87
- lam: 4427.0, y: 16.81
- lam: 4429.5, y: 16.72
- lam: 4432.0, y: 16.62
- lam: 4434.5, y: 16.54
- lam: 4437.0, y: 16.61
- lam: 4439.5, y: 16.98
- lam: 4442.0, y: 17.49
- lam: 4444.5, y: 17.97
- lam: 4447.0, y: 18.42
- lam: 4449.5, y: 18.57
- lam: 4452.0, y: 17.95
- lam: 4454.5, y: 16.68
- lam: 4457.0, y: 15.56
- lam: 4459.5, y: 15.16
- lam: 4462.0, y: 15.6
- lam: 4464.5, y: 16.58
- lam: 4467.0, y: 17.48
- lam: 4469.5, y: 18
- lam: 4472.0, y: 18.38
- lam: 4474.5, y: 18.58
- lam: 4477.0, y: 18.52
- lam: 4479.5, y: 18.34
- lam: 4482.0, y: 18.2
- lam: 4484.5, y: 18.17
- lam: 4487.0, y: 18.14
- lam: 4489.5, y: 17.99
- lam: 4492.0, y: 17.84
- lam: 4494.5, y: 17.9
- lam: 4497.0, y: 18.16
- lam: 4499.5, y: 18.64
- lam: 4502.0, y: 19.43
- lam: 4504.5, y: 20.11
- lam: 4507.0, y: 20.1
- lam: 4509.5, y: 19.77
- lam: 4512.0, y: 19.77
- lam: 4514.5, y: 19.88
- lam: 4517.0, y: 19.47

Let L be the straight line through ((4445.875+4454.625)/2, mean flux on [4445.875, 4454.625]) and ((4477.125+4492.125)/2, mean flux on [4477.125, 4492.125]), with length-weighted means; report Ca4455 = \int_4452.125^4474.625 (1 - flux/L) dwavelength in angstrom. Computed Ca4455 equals 1.5 angstrom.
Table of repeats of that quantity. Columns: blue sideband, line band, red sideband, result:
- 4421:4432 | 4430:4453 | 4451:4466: -1.2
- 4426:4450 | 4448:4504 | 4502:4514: 2.8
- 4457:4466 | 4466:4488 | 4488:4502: -1.7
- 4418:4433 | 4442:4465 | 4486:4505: 0.6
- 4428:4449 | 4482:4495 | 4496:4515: 0.6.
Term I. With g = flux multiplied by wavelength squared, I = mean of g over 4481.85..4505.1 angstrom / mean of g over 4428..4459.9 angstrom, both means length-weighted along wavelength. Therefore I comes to 1.1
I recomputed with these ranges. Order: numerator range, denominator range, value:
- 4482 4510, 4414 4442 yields 1.15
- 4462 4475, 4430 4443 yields 1.06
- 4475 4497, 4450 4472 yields 1.09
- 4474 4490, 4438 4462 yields 1.08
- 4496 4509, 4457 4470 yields 1.20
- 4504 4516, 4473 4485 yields 1.10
